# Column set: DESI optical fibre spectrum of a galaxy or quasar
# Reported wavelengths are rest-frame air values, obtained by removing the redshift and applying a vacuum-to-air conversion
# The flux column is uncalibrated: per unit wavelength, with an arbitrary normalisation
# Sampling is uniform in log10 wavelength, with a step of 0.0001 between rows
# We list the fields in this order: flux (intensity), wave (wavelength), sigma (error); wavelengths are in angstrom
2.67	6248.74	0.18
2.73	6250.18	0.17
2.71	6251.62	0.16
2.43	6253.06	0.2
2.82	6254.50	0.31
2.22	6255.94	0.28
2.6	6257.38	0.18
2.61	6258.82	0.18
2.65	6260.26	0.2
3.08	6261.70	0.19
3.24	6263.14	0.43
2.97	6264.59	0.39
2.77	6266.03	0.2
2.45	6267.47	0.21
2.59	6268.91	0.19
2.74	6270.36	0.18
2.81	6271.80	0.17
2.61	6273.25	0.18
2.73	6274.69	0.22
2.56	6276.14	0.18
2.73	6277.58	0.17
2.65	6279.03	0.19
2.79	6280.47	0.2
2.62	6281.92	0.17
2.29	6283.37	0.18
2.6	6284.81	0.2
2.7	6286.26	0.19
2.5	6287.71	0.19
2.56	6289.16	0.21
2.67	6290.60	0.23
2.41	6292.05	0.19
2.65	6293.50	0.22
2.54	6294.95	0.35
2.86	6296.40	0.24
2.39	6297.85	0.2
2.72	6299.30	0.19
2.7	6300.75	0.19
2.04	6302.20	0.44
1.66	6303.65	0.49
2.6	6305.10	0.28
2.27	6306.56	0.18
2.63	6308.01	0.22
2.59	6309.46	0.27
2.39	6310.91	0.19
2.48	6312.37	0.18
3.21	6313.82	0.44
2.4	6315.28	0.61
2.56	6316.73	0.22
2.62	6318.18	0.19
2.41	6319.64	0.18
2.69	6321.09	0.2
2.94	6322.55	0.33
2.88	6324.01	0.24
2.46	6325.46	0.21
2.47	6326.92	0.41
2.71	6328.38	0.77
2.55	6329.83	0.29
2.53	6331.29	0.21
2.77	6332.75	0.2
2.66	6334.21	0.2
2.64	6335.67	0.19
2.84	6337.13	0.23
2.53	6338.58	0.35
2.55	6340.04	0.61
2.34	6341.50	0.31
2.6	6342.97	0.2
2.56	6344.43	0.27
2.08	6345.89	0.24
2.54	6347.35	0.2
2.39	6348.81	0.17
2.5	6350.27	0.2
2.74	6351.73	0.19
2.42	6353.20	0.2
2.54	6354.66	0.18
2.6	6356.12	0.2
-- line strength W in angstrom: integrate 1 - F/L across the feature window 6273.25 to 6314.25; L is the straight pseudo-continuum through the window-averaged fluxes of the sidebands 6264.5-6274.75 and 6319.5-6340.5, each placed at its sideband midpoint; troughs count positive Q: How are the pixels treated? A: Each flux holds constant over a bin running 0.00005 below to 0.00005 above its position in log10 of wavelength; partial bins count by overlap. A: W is 1.9 angstrom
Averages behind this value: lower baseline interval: 2.69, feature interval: 2.55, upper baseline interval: 2.65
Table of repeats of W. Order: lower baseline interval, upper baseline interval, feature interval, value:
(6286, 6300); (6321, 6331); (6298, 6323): 1.1 angstrom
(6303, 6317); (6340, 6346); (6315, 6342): -1.7 angstrom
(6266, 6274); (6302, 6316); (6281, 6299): -0.2 angstrom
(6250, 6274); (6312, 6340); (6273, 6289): 0.5 angstrom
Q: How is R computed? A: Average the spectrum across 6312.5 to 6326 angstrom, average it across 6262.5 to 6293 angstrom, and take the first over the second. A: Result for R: 1.01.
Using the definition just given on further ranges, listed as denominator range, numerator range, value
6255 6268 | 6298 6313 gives 0.88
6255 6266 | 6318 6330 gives 0.95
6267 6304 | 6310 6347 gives 1.01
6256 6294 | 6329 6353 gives 0.96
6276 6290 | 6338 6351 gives 0.94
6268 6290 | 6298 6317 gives 0.94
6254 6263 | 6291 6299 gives 0.96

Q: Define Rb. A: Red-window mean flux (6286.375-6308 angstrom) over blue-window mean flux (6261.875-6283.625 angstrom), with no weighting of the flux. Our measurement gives 0.9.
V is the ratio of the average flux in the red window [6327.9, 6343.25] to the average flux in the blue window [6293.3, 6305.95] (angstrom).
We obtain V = 1.1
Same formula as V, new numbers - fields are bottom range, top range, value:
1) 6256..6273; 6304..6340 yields 0.95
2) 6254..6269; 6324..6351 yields 0.93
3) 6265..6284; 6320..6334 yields 1.00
